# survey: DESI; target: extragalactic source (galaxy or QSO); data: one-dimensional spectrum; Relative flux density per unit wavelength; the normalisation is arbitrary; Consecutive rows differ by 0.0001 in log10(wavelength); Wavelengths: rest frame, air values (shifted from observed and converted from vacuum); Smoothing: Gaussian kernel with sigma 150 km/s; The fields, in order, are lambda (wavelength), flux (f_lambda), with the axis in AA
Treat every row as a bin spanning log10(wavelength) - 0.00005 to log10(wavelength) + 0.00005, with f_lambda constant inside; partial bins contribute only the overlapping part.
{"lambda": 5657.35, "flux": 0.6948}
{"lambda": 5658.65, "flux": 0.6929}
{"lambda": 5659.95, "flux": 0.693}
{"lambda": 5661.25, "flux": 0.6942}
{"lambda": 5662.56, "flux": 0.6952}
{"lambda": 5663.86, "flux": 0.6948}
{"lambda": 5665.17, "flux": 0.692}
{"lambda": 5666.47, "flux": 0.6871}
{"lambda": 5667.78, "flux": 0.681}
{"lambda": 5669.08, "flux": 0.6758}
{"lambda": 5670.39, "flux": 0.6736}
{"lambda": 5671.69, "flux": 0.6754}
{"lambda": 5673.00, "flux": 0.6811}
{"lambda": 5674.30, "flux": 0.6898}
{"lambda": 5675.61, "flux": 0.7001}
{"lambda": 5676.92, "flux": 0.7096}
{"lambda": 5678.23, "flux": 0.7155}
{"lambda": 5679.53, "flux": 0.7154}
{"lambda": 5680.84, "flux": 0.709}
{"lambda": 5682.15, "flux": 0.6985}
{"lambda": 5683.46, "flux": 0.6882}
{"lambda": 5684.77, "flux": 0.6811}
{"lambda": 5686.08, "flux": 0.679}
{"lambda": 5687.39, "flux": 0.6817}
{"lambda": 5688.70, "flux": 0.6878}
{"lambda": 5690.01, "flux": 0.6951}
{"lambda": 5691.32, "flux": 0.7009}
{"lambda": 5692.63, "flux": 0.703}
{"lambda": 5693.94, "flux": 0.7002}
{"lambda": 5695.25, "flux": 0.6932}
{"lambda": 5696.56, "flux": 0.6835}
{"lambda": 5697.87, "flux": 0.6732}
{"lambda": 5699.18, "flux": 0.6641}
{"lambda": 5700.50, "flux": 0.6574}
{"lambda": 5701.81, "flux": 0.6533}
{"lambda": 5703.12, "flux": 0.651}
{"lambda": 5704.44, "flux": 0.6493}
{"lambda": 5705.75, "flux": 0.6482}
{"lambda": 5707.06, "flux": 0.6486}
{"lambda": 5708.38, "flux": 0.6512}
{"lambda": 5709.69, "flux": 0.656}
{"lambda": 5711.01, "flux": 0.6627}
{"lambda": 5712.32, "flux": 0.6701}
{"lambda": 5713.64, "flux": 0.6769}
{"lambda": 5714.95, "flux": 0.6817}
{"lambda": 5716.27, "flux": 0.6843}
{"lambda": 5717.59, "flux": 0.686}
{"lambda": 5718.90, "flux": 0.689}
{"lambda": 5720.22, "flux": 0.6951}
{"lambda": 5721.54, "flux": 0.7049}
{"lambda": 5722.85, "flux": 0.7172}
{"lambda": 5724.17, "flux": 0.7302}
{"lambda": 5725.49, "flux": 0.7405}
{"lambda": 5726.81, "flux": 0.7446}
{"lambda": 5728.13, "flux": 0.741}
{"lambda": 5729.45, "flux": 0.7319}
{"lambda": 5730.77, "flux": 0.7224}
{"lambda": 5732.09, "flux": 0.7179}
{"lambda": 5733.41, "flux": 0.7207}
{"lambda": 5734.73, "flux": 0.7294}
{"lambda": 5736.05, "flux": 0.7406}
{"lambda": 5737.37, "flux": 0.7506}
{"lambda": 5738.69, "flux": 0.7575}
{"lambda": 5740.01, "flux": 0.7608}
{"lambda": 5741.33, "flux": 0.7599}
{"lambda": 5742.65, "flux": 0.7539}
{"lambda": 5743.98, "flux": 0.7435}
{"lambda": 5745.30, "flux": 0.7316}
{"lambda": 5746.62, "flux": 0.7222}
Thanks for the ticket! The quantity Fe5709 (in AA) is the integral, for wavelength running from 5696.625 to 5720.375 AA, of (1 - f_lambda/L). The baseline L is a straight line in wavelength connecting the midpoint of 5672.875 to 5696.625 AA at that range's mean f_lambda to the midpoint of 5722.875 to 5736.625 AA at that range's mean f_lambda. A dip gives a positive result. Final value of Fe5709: 1.6 AA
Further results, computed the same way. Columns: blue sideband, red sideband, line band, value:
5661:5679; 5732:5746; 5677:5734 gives 2.13 AA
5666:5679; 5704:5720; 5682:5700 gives -0.21 AA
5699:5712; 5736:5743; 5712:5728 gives -0.14 AA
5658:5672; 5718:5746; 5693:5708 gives 0.95 AA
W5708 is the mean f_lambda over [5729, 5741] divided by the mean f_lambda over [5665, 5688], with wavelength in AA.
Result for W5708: 1.07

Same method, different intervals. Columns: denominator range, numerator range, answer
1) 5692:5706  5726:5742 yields 1.10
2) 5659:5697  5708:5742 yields 1.03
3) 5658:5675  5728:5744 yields 1.08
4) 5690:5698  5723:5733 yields 1.05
